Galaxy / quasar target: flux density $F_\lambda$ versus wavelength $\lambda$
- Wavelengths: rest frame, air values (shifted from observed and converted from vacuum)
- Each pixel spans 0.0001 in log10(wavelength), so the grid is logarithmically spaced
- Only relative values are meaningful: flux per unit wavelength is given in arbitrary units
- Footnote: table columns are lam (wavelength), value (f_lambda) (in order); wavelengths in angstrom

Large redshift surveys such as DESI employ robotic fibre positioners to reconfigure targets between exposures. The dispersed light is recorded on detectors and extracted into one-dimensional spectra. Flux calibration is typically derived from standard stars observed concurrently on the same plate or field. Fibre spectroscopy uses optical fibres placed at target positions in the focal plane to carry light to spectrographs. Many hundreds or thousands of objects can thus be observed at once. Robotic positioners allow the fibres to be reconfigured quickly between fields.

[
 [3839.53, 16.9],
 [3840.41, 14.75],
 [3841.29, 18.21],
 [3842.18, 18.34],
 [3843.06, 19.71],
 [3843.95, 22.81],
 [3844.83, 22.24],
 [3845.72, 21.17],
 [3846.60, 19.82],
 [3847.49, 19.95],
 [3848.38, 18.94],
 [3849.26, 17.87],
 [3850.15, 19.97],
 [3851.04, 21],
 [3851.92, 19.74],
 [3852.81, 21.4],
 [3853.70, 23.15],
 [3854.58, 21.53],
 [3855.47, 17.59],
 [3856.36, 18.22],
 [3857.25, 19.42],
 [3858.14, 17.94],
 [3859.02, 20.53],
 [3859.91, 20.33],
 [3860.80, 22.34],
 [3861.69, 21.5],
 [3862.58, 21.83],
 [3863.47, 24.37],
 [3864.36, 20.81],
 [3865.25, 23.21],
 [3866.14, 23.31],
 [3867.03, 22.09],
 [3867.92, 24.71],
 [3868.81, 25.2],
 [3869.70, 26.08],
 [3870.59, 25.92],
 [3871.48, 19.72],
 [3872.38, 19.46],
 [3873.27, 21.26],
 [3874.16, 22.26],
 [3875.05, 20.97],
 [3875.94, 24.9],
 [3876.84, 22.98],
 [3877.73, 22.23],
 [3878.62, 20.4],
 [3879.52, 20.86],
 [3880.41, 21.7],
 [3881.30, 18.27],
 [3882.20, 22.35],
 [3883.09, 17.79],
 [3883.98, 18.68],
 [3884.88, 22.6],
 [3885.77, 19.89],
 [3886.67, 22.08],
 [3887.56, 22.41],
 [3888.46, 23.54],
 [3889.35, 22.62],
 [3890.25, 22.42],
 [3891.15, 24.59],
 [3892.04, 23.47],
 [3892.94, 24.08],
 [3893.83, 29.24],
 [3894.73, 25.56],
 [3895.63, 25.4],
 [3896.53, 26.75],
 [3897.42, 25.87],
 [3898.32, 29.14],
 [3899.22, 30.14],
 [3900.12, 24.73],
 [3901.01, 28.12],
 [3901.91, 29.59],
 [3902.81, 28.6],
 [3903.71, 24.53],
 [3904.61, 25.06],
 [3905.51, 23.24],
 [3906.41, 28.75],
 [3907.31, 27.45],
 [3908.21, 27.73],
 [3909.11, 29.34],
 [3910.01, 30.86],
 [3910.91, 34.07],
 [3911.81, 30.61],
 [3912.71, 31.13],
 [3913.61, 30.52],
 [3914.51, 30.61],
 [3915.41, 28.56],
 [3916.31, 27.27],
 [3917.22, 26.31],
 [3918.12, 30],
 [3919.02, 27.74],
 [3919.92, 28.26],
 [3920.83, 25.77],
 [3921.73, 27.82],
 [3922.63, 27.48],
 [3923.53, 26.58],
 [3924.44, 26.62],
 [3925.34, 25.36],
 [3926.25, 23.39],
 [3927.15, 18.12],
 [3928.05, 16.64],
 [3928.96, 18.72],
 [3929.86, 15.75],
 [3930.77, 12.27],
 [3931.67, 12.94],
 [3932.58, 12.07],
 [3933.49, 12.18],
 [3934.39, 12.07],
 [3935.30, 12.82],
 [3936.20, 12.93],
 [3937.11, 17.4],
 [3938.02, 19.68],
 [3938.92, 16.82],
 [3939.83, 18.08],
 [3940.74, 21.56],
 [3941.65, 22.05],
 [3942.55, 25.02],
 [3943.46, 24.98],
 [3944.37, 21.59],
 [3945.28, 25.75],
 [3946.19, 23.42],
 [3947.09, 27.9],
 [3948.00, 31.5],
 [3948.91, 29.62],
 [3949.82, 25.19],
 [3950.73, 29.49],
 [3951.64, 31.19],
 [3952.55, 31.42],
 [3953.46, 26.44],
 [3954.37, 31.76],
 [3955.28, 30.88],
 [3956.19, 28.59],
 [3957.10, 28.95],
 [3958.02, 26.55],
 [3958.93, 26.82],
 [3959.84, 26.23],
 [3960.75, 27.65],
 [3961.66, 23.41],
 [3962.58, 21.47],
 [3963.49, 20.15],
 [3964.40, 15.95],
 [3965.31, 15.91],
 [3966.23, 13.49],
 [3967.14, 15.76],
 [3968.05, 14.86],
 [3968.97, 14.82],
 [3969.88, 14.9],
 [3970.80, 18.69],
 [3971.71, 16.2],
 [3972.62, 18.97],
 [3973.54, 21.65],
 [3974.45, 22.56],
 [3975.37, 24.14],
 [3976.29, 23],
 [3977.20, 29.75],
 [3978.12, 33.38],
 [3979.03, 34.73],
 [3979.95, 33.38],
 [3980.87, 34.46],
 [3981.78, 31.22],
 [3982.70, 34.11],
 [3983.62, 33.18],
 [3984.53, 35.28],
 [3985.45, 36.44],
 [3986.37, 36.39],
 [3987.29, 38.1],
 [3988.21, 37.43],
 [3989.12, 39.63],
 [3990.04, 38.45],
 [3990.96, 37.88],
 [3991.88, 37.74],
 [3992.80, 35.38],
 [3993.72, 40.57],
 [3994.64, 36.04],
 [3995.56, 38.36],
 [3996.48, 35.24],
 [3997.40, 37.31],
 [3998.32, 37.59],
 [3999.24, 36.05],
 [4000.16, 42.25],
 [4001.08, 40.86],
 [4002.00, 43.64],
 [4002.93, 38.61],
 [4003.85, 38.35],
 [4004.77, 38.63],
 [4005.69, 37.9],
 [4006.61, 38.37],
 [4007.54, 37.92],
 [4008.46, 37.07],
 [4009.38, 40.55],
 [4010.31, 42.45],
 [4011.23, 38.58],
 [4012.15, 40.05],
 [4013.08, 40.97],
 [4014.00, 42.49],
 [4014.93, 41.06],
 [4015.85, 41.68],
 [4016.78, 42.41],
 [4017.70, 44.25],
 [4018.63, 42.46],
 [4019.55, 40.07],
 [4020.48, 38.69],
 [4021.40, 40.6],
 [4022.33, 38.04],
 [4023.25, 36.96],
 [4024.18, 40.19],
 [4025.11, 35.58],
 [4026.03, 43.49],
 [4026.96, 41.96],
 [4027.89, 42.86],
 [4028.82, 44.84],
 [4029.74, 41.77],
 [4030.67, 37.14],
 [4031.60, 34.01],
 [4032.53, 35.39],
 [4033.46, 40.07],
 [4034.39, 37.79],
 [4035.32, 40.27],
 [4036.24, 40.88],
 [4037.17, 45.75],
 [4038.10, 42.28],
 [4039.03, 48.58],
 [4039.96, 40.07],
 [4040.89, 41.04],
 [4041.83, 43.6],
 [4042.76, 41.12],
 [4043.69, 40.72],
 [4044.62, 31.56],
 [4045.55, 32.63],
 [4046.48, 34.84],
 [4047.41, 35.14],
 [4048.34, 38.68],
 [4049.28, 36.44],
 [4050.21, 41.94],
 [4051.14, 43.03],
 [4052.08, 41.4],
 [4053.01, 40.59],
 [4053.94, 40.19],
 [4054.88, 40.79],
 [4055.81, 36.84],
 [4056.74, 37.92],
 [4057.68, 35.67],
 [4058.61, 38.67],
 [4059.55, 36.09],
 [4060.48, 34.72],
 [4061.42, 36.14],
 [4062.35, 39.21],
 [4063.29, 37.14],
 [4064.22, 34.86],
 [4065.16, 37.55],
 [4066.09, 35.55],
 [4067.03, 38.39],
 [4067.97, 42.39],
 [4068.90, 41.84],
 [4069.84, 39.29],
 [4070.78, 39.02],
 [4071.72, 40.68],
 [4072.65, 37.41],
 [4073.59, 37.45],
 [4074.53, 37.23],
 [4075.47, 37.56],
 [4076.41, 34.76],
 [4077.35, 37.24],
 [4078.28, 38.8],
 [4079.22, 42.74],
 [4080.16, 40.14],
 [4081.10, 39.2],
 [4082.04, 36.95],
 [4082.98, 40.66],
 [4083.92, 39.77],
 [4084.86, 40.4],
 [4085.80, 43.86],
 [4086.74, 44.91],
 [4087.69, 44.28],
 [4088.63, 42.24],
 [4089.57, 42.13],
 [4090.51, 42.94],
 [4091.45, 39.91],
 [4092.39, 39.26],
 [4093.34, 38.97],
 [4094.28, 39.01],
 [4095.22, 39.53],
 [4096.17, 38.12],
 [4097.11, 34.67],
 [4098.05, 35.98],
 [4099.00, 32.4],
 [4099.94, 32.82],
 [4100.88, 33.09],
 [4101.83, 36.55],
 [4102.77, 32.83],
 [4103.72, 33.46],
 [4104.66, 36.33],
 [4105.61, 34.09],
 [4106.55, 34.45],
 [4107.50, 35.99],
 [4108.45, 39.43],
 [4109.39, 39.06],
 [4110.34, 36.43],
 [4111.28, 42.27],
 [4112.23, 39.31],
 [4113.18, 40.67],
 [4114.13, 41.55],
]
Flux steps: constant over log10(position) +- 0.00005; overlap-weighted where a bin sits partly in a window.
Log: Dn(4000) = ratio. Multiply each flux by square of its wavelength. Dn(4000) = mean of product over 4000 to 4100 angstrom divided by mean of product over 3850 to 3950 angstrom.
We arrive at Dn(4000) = 1.83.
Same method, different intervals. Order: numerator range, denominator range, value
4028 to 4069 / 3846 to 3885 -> 2.01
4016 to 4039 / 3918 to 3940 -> 2.16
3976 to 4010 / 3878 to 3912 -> 1.54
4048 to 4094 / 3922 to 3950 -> 2.04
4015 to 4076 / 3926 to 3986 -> 1.77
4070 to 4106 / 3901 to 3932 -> 1.61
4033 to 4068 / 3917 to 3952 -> 1.87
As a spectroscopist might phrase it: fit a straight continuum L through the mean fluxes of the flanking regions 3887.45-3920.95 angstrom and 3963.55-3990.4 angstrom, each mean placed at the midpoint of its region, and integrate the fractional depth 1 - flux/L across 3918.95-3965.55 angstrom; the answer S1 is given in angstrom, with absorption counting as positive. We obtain 7.1 angstrom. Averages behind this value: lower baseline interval 27.3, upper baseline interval 26.7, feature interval 22.9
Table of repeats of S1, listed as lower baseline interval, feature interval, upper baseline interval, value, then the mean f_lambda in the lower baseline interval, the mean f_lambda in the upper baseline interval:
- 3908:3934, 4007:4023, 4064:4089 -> -3.3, 24.6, 39.5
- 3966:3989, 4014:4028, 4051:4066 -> -3.3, 27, 38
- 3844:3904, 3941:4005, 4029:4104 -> 3.5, 22.6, 38.7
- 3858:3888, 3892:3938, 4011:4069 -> 2.7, 21.8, 39.5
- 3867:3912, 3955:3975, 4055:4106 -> 5.9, 24.5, 38.2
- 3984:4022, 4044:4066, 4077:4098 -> 1.3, 39.1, 40.2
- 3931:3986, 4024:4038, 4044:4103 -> -3.1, 23.7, 38.3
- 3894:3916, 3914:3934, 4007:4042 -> 4.8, 28.2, 40.6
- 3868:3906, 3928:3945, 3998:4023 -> 7.3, 23.7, 40.1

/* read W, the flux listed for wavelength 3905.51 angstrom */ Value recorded 23.24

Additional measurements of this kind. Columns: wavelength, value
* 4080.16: 40.14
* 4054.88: 40.79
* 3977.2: 29.75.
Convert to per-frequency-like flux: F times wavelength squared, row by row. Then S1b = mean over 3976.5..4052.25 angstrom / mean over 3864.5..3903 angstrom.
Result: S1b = 1.8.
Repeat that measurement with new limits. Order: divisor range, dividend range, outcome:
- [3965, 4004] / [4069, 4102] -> 1.31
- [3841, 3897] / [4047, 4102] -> 1.97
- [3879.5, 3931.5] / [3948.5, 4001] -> 1.21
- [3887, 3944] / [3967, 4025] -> 1.52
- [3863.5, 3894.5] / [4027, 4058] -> 1.91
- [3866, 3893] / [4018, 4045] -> 1.96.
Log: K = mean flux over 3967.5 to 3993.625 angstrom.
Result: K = 29.6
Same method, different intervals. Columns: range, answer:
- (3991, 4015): 38.9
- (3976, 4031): 38.3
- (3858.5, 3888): 21.9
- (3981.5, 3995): 36.6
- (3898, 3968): 24.3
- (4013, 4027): 40.6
